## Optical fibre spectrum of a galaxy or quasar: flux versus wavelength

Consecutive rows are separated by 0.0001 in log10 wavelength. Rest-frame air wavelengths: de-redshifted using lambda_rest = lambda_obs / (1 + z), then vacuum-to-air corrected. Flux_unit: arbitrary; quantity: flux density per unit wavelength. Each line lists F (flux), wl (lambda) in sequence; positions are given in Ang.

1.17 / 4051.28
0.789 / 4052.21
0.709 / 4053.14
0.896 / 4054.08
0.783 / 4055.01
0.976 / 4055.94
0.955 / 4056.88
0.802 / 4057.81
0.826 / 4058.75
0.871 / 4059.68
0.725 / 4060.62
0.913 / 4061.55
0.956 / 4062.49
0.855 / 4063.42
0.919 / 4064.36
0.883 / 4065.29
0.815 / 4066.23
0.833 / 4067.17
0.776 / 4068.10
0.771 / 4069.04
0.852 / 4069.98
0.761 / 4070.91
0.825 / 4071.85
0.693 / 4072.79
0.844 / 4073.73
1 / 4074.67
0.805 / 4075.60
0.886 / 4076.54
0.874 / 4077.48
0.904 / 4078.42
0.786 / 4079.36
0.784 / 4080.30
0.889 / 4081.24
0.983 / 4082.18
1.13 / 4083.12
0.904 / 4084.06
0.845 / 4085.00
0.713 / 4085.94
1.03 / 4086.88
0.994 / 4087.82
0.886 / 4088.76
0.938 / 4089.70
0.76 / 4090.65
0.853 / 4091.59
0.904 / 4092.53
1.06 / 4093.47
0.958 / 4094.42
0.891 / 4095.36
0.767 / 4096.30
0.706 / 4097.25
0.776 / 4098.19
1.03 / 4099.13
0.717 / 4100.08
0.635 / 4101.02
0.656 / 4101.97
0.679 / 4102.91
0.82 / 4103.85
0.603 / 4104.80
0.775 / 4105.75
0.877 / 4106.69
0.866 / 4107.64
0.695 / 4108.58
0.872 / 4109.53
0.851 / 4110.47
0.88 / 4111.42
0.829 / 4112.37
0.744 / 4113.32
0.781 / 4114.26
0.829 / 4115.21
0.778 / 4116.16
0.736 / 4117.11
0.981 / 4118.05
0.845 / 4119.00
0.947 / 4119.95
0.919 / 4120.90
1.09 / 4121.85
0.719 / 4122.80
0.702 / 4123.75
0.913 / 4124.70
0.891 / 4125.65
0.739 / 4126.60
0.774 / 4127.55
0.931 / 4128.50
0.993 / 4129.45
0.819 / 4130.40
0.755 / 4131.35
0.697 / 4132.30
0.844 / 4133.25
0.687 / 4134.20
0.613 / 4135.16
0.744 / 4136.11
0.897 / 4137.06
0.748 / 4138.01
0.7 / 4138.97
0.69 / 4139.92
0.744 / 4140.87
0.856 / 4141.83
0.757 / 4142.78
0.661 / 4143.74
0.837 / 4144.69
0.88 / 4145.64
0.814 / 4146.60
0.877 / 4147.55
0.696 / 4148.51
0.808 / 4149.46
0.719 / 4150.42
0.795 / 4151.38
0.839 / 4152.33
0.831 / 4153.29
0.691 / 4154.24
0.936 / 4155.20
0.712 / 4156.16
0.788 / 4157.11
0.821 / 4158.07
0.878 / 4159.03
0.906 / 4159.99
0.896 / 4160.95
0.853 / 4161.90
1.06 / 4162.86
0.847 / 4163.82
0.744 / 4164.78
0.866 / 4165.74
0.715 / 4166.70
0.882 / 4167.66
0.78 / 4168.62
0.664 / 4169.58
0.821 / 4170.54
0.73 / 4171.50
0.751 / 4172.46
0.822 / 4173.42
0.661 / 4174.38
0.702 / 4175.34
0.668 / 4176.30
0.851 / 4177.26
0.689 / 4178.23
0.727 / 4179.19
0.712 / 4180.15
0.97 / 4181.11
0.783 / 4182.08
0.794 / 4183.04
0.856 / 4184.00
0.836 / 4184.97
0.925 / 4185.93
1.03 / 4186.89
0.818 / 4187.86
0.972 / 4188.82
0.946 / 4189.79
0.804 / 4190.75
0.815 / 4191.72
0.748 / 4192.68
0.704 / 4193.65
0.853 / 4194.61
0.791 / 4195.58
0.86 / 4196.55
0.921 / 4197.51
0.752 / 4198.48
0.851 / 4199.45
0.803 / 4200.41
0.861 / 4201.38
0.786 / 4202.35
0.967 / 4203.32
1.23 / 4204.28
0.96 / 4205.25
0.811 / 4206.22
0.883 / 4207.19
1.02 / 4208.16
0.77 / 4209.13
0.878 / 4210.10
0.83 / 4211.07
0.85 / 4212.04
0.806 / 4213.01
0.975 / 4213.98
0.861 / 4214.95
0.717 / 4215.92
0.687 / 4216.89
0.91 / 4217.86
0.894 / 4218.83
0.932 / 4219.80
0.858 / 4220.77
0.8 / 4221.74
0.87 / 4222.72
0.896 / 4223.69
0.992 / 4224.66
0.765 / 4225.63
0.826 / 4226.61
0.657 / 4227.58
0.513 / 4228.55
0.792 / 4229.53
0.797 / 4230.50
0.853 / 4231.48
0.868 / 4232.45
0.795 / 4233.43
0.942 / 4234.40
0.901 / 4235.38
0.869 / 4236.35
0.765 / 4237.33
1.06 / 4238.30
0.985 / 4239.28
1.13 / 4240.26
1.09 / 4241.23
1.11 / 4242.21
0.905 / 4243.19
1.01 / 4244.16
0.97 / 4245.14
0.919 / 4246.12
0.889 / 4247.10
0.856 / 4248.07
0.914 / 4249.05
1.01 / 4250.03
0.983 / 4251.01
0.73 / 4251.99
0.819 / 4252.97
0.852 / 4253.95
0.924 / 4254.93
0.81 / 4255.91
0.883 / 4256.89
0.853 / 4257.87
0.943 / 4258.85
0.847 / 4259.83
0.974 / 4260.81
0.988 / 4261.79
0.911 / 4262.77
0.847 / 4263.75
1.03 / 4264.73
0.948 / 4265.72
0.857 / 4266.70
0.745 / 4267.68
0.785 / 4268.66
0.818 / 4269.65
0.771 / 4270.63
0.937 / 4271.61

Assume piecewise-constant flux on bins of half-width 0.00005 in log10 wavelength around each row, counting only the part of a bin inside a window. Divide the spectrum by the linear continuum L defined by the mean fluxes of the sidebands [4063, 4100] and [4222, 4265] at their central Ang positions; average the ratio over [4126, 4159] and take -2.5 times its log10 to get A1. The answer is 0.12 mag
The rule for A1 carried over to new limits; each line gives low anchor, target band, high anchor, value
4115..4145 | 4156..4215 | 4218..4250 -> 0.02 mag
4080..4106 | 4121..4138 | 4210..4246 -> 0.05 mag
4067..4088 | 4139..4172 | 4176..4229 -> 0.06 mag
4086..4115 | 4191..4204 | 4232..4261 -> 0.07 mag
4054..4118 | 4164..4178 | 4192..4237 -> 0.11 mag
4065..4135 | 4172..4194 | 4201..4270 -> 0.07 mag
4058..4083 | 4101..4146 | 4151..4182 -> 0.03 mag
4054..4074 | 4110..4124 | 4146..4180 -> -0.04 mag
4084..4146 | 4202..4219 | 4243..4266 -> 0.00 mag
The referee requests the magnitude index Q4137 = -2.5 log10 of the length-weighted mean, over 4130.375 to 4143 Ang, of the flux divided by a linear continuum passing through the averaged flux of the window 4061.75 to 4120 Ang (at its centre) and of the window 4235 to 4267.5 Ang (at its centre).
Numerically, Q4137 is 0.15 mag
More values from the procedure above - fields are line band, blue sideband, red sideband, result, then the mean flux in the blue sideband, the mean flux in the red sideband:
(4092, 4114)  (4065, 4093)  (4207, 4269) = 0.08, 0.864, 0.881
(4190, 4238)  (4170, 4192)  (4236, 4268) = 0.02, 0.812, 0.923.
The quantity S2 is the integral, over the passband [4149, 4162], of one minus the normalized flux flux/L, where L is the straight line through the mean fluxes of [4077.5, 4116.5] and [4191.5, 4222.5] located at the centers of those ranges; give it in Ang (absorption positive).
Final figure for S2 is 0.5 Ang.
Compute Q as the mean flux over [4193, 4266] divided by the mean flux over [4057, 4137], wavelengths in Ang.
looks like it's 1.05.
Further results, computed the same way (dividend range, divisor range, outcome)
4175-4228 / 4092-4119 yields 1.04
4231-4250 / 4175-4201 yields 1.14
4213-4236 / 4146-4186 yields 1.04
